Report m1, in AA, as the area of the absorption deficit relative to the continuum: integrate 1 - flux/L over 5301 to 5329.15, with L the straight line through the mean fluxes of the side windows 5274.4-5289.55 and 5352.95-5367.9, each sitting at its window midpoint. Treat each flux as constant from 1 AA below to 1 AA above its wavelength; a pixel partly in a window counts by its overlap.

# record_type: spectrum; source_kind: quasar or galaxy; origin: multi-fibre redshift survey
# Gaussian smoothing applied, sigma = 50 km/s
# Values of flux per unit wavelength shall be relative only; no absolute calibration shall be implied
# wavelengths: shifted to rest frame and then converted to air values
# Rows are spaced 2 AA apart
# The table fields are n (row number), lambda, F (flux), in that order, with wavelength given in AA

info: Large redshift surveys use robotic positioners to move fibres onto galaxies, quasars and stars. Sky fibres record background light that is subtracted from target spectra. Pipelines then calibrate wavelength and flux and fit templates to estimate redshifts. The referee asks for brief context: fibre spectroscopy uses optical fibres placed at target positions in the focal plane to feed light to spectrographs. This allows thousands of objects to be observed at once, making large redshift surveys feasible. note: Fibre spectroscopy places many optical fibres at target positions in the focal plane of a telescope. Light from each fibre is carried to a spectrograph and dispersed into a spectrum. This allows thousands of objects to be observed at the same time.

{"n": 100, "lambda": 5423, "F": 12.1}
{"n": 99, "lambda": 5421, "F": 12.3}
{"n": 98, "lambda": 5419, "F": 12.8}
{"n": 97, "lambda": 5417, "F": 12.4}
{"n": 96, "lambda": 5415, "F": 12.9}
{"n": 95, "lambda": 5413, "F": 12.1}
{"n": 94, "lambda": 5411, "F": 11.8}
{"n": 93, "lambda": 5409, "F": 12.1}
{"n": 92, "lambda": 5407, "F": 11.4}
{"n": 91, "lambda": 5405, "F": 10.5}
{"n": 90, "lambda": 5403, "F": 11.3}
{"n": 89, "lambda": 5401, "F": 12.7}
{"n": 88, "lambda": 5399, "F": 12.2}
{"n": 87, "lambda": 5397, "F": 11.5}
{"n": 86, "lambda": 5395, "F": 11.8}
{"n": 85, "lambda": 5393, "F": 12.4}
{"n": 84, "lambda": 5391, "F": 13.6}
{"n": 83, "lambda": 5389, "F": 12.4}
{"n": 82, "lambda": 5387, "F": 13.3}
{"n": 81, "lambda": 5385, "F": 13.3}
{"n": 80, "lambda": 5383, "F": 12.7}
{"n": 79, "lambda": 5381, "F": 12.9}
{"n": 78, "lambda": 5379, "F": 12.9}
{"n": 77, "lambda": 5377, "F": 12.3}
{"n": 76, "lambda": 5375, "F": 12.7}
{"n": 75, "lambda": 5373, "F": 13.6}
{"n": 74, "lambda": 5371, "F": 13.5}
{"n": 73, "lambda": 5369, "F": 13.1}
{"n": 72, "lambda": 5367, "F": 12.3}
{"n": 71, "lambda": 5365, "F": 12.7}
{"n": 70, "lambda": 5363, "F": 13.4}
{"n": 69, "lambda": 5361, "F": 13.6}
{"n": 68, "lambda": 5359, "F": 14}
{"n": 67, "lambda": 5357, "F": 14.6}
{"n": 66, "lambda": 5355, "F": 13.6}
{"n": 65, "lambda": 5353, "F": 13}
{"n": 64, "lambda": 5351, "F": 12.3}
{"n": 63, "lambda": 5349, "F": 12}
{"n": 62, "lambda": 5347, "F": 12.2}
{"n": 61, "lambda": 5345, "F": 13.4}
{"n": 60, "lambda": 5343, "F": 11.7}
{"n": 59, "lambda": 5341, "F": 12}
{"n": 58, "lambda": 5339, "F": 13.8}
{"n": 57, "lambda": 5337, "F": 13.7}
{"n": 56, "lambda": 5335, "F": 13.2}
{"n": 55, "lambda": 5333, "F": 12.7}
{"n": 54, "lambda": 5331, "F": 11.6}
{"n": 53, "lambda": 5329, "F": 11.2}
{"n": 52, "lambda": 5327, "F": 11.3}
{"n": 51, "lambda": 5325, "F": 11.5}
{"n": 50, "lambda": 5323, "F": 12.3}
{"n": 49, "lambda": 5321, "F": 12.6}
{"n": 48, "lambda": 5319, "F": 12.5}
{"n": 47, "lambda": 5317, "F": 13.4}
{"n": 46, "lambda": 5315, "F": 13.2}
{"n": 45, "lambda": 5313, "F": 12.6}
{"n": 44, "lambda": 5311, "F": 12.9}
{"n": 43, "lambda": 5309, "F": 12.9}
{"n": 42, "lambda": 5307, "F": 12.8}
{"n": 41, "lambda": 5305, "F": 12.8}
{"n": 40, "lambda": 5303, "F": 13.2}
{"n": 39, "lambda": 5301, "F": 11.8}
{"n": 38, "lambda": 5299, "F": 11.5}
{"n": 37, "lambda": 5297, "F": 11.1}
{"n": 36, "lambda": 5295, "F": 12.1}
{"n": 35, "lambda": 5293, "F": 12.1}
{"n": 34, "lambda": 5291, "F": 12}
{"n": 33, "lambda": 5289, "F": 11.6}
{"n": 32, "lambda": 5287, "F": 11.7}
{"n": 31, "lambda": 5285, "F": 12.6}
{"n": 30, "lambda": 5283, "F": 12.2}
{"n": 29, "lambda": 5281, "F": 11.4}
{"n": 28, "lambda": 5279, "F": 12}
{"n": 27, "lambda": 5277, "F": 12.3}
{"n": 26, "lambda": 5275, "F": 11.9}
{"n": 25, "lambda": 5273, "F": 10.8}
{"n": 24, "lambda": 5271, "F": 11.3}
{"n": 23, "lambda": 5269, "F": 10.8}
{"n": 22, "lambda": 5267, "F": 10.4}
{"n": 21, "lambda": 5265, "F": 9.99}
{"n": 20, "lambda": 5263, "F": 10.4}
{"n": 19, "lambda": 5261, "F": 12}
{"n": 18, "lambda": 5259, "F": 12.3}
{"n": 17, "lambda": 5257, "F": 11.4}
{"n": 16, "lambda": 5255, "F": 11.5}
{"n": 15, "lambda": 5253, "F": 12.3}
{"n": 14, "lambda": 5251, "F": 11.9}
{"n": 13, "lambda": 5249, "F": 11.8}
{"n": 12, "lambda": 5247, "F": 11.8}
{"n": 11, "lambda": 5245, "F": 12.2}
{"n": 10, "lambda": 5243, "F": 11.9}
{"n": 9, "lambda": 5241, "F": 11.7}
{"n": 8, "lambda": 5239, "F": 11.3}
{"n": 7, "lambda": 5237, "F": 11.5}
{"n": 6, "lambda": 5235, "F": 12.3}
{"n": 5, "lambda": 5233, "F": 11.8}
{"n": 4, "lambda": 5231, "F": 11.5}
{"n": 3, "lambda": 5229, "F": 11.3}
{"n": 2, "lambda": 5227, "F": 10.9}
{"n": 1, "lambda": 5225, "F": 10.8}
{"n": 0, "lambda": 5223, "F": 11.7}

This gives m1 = 0.1 AA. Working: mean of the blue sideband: 12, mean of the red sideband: 13.4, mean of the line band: 12.5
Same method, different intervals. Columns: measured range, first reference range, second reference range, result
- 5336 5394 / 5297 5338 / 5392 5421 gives -3.74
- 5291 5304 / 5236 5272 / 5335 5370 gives 0.20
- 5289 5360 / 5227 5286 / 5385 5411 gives -4.14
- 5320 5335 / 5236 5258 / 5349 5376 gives 0.94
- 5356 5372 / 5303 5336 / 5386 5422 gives -1.38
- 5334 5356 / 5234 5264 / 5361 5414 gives -0.96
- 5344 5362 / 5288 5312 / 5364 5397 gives -0.83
